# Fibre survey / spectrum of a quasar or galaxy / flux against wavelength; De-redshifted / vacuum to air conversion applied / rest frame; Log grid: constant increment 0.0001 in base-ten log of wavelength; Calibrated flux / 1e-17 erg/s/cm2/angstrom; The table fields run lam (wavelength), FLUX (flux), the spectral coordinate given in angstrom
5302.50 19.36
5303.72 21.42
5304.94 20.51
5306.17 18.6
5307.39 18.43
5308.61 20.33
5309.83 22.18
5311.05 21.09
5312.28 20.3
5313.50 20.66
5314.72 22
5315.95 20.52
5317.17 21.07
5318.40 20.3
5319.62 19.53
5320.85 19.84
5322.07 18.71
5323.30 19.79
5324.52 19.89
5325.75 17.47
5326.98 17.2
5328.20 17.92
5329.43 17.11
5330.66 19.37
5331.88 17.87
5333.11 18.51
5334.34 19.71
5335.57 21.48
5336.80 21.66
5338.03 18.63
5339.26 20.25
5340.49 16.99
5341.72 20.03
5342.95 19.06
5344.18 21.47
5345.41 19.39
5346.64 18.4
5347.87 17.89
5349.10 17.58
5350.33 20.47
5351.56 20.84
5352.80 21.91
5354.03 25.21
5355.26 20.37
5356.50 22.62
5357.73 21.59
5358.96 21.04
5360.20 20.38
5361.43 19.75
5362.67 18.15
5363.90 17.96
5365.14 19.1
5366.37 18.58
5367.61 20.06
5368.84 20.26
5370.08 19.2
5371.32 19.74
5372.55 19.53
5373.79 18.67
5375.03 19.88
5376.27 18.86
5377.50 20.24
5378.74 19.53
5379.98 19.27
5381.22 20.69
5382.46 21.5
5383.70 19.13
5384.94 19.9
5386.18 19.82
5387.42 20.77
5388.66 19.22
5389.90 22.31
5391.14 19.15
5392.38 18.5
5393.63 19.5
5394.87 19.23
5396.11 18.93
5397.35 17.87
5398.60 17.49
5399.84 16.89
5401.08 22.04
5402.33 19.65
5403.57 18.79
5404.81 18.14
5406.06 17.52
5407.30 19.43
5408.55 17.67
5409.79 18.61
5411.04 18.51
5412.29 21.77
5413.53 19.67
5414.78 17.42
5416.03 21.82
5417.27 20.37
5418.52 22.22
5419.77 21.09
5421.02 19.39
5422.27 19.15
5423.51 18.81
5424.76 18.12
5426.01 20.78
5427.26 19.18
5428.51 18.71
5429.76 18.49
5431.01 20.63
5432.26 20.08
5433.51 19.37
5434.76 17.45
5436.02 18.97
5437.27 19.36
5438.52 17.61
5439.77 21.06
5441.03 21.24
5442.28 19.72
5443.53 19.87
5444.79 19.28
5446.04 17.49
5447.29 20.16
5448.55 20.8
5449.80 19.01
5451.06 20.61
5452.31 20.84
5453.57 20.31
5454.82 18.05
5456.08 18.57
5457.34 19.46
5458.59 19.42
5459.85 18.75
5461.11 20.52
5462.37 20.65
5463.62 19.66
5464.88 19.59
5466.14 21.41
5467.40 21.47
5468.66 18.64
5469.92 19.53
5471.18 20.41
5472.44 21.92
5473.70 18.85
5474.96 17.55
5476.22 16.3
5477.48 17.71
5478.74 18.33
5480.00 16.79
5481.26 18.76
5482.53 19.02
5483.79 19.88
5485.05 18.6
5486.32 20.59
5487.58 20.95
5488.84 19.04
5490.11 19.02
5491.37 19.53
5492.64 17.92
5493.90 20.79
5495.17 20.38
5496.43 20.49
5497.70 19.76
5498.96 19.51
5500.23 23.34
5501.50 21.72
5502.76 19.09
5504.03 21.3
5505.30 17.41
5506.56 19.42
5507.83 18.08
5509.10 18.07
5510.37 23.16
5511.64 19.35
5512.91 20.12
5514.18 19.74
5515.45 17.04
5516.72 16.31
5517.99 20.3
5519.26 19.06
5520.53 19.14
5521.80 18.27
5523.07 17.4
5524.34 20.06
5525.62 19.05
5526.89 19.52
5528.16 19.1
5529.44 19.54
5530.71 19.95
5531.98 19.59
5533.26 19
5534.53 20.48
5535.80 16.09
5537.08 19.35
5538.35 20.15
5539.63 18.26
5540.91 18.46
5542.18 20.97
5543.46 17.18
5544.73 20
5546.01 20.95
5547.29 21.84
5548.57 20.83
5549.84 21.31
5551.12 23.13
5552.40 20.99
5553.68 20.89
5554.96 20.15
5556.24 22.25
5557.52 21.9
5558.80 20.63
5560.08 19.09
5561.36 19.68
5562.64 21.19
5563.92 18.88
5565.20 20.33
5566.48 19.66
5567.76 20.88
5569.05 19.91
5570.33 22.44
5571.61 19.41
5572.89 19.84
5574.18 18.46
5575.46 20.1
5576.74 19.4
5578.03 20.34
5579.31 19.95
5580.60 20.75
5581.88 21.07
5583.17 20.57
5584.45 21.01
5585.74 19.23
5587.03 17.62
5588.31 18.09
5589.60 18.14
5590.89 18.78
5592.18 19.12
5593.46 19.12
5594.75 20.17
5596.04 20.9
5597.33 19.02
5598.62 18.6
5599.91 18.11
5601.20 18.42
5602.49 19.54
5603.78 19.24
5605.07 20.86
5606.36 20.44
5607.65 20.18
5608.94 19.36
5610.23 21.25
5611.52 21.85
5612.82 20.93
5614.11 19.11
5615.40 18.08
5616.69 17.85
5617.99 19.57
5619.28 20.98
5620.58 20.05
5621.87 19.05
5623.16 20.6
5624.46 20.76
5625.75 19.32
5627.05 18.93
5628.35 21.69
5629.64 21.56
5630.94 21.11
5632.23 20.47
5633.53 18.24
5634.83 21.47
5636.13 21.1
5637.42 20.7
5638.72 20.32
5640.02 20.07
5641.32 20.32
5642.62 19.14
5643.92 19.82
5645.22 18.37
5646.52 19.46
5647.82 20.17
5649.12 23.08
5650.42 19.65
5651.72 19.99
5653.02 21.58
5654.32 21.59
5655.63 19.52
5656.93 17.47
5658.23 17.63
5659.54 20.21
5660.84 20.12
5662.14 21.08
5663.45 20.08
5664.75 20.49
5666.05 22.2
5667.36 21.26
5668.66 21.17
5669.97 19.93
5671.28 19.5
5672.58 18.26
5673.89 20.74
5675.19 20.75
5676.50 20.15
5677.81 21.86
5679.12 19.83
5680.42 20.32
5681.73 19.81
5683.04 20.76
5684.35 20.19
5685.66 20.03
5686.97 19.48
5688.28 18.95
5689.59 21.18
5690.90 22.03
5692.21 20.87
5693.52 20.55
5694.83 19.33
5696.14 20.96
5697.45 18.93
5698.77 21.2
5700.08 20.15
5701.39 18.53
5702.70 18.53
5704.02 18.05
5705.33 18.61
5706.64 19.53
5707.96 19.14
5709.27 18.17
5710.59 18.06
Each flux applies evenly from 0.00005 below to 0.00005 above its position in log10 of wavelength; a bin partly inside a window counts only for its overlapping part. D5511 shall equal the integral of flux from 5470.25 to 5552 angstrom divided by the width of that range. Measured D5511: 19.5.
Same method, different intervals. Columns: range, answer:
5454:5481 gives 19.2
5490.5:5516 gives 19.8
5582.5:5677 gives 19.9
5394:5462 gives 19.4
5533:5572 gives 20.2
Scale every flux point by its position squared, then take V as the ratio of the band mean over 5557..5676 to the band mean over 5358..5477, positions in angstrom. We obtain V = 1.1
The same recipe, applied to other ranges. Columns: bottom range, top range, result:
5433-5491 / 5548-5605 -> 1.07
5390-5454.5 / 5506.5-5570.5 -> 1.06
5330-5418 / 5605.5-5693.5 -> 1.14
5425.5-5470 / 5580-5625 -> 1.06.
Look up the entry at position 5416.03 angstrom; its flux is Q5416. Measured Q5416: 21.82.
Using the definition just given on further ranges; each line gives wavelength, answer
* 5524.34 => 20.06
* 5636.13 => 21.1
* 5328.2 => 17.92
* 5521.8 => 18.27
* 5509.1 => 18.07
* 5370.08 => 19.2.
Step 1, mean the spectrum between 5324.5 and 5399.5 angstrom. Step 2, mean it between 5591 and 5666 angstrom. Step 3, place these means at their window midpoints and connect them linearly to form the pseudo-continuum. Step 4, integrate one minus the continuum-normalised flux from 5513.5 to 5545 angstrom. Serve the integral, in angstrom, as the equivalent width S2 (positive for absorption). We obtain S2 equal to 1.4 angstrom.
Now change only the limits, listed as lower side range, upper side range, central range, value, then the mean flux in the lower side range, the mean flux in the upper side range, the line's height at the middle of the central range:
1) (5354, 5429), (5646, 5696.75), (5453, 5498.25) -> 0.98 angstrom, 19.6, 20.3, 19.8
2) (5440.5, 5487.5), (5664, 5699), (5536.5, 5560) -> -0.78 angstrom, 19.5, 20.4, 19.8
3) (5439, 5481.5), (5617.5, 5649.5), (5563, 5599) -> 0.51 angstrom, 19.5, 20.2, 20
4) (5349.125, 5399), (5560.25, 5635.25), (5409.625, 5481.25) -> 1.41 angstrom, 19.9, 19.8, 19.9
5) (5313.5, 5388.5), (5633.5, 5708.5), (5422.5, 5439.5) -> 0.64 angstrom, 19.7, 20.1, 19.8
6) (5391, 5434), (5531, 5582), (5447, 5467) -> -0.33 angstrom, 19.3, 20.1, 19.6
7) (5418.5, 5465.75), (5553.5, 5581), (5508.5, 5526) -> 0.79 angstrom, 19.6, 20.3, 20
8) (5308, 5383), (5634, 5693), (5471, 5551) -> 2.57 angstrom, 19.8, 20.3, 20.1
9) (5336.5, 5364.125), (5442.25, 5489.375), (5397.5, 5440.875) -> 0.85 angstrom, 20.1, 19.4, 19.7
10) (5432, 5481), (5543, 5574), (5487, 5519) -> 0.41 angstrom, 19.4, 20.5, 19.9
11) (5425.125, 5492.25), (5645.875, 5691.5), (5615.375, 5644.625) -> 0.07 angstrom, 19.4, 20.3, 20.1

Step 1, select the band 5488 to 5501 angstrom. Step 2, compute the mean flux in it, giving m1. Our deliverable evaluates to 20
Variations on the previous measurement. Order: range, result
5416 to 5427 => 20.1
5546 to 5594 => 20.2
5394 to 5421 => 19.3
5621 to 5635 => 20.3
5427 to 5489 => 19.4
